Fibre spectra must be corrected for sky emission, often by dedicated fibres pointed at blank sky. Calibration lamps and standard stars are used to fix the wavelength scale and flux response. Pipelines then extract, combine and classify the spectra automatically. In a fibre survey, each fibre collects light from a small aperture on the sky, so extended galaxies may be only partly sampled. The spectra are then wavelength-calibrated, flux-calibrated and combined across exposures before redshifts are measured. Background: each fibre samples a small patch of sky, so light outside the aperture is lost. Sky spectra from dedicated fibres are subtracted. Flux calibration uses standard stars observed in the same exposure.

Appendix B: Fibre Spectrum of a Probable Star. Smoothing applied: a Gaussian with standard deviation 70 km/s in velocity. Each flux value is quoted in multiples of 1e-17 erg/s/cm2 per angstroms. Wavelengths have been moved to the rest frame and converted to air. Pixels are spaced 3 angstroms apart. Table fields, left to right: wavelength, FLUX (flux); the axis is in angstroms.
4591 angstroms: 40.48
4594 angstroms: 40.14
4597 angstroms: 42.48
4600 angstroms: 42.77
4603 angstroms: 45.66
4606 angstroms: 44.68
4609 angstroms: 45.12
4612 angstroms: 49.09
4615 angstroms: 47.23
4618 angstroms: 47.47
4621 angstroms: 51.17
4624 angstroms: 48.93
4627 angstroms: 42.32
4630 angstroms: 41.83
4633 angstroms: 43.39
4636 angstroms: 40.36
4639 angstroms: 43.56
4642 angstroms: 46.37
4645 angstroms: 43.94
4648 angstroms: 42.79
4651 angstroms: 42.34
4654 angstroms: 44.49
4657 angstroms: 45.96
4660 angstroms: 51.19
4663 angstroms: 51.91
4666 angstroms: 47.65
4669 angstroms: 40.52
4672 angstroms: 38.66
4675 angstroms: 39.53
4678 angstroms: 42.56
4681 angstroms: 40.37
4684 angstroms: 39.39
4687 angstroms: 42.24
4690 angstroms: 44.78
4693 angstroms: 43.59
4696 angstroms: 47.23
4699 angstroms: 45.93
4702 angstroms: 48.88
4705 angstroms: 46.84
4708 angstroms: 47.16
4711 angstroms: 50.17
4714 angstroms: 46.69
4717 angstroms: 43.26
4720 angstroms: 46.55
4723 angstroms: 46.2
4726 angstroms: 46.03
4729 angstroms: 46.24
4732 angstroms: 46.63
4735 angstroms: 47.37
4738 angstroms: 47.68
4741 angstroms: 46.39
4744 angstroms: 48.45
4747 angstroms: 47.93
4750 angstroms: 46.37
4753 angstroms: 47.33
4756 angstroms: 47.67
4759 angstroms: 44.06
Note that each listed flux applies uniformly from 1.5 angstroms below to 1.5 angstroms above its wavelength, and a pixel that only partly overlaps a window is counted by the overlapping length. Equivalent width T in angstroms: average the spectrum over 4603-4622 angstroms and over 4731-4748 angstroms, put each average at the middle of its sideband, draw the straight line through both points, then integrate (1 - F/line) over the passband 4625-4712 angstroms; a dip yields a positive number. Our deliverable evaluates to 5.5 angstroms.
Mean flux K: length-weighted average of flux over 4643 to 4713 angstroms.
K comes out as 44.7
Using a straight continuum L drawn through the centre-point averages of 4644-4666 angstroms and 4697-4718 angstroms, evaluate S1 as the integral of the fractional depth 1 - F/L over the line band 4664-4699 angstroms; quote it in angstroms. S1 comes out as 3.0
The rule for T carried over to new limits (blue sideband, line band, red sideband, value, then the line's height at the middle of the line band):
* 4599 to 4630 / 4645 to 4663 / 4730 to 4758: 0.31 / 46.6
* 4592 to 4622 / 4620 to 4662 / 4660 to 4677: -0.12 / 44.8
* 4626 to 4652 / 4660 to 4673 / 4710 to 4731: -0.45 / 44.1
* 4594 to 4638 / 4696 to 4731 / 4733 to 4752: 0.04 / 46.8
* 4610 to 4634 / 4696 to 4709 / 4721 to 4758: -0.11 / 46.8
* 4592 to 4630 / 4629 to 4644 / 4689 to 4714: 0.86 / 45.8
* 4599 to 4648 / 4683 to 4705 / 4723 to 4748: 0.71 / 46.3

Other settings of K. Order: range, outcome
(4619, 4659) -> 44.5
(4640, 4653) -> 43.9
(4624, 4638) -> 42.8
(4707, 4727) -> 46.6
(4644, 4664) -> 46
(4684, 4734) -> 46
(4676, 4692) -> 41.8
